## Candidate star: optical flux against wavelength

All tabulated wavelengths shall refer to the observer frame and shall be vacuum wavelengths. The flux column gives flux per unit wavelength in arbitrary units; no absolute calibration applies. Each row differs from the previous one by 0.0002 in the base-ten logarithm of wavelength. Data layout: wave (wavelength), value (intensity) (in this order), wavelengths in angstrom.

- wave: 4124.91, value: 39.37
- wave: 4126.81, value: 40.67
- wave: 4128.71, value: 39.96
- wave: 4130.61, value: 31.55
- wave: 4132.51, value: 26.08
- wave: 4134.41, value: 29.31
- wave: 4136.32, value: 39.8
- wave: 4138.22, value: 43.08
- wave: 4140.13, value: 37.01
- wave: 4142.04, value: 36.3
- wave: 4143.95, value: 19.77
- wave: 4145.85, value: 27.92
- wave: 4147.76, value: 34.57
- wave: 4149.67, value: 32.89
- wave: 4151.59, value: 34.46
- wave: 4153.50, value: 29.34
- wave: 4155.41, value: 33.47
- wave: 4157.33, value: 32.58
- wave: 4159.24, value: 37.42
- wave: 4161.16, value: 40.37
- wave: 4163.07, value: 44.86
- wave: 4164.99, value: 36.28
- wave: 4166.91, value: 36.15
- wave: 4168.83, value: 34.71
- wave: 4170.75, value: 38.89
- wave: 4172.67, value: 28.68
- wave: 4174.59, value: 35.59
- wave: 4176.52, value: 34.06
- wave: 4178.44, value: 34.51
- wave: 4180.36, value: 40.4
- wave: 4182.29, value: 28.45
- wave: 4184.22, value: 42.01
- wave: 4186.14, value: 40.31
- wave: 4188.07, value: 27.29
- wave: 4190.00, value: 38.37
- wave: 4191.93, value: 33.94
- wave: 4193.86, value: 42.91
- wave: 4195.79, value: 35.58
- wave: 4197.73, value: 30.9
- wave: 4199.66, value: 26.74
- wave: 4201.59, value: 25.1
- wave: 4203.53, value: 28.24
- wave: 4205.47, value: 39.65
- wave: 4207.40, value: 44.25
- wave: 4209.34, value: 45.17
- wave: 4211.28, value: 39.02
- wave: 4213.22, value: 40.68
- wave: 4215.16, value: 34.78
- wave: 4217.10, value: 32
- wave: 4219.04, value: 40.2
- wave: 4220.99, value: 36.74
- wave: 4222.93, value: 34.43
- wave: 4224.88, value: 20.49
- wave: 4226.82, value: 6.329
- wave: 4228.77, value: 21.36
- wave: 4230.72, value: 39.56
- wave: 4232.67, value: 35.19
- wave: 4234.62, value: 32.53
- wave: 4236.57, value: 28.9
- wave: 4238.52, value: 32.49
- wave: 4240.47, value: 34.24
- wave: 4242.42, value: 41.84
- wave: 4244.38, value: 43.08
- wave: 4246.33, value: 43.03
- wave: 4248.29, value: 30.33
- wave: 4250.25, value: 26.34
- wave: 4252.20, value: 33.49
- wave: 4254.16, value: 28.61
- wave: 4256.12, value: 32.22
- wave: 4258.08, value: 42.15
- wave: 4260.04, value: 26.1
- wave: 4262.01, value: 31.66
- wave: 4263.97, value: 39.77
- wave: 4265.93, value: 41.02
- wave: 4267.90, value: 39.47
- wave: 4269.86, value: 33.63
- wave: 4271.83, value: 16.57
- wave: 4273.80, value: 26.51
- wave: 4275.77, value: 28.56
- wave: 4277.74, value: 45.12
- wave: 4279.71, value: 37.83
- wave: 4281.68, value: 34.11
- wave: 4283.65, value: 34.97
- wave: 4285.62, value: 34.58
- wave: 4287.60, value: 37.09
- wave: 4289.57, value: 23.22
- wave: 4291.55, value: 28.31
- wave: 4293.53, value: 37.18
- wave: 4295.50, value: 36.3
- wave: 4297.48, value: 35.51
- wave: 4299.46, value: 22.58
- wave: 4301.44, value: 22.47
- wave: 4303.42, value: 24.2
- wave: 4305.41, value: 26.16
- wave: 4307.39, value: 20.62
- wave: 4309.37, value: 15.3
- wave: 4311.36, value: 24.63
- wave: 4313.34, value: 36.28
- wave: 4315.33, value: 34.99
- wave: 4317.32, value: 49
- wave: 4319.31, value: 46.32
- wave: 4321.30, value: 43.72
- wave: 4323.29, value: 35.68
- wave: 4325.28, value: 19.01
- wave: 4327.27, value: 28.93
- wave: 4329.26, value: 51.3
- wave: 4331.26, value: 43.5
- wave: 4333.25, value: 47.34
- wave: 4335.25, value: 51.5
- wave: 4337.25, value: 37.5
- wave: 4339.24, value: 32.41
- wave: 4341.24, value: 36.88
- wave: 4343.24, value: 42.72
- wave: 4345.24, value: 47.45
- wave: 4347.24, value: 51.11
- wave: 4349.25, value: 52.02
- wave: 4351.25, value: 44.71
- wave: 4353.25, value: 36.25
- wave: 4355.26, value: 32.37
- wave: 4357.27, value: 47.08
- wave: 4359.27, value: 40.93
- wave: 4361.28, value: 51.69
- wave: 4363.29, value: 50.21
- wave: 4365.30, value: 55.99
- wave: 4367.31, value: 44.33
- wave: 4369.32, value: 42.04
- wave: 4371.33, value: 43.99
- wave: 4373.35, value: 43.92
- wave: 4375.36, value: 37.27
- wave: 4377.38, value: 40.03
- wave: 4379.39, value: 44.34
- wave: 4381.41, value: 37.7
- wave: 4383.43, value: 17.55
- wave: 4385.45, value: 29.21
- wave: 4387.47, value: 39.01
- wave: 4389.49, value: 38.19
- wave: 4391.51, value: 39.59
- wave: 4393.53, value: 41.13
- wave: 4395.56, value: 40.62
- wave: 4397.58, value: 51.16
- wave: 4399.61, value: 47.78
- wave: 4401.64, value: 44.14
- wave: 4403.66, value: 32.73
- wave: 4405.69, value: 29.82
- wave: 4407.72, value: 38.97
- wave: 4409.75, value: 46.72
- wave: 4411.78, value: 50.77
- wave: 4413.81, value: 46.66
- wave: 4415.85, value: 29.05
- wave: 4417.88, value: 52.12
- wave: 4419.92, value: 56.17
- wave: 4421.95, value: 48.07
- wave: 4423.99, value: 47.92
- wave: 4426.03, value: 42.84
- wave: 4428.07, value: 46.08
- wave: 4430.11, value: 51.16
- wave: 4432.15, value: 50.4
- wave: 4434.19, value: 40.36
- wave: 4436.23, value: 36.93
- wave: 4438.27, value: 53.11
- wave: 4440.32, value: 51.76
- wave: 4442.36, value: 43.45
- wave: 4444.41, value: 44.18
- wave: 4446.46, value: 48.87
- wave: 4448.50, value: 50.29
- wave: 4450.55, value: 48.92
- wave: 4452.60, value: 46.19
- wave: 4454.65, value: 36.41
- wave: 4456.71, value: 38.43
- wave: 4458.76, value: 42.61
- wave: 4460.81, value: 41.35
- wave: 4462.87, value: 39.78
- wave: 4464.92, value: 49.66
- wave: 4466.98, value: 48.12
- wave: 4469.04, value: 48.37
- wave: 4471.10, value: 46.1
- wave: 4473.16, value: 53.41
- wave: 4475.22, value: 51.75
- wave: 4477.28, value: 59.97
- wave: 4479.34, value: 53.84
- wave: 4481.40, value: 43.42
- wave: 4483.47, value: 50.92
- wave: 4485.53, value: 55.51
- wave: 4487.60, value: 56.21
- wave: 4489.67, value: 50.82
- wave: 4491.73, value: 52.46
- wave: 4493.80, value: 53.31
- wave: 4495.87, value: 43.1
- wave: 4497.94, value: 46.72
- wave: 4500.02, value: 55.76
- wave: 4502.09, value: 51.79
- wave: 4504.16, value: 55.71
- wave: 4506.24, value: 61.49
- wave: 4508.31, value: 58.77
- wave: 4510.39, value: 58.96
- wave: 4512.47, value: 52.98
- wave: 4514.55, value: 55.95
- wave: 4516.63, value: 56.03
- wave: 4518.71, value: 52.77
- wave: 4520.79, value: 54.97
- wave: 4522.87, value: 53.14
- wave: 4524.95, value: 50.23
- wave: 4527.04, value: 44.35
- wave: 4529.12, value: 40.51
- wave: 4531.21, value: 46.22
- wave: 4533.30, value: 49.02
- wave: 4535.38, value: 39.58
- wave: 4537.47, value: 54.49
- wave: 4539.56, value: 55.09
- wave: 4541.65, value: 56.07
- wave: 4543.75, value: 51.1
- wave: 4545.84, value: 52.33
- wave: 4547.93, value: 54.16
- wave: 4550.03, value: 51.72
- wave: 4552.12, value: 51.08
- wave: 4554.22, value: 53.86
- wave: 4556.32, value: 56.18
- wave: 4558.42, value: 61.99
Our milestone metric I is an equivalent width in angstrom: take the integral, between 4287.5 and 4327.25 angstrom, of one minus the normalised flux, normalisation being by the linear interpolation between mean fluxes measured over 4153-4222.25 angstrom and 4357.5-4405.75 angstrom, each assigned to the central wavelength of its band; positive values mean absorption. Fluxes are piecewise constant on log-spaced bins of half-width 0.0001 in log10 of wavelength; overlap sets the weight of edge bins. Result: 8.6 angstrom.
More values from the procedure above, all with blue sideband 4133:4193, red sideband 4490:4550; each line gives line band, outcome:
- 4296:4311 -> 6.2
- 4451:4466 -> 2.1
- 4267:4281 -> 2.7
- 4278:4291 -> 2.1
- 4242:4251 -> 0.5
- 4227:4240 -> 2.7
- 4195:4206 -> 1.8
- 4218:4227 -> 1.9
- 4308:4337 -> 3.5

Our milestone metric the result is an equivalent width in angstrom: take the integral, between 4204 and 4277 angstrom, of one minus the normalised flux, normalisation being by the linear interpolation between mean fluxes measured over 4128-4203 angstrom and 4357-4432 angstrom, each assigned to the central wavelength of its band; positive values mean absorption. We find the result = 6.95 angstrom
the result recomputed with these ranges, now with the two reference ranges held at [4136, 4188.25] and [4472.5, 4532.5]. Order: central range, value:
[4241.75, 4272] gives 3.9 angstrom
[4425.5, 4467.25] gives 3.6 angstrom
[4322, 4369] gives 1.9 angstrom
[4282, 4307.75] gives 7.4 angstrom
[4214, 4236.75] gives 4.7 angstrom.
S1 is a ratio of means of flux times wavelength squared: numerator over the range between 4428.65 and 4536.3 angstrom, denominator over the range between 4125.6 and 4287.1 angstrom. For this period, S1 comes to 1.6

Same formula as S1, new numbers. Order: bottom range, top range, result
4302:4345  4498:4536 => 1.59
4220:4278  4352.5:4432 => 1.41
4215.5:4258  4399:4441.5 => 1.51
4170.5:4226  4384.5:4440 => 1.37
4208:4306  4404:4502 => 1.57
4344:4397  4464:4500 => 1.28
